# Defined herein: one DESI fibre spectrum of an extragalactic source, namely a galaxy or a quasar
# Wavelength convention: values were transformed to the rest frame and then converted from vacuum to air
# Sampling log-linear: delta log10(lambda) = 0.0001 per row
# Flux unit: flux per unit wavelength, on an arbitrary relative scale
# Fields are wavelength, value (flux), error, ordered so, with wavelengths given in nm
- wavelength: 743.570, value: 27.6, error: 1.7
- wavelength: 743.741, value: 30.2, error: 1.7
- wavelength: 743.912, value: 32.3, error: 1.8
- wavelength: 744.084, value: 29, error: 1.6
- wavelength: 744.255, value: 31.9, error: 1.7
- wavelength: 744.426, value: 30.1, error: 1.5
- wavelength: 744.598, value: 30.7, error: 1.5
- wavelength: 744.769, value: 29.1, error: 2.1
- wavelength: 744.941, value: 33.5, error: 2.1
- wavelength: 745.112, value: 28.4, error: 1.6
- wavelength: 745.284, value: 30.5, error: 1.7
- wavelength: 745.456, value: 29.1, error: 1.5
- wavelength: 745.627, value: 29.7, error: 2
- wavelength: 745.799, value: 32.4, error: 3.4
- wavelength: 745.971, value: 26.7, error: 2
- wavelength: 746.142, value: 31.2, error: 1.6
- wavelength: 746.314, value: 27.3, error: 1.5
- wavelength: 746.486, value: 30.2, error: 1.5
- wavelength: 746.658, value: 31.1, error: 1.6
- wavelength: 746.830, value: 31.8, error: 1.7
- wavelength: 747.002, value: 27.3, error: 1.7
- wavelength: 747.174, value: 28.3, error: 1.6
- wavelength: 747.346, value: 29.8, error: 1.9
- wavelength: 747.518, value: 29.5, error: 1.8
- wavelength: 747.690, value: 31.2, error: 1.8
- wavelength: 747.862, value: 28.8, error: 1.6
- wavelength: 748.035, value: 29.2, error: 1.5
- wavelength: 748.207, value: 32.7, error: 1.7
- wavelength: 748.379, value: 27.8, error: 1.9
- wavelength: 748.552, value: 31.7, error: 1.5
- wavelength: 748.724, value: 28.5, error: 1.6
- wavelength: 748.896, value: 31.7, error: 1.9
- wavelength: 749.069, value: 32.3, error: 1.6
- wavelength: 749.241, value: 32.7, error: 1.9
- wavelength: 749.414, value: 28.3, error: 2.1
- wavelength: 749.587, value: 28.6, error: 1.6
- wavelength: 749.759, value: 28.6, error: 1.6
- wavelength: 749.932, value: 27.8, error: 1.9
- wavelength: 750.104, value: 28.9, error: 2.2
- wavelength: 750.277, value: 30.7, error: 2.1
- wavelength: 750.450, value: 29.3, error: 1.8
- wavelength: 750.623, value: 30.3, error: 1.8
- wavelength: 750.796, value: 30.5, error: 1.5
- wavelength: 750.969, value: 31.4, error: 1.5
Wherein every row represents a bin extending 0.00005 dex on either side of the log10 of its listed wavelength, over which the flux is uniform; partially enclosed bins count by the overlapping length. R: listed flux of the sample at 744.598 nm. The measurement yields 30.7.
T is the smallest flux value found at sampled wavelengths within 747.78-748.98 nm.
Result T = 27.8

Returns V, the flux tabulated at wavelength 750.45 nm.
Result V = 29.3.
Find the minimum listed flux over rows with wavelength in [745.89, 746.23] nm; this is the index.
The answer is 26.7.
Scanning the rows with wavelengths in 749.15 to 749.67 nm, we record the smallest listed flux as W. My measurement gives 28.3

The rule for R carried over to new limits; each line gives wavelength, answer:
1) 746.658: 31.1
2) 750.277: 30.7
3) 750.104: 28.9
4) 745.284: 30.5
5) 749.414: 28.3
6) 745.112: 28.4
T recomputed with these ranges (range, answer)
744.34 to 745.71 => 28.4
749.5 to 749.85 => 28.6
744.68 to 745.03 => 29.1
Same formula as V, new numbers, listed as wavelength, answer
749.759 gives 28.6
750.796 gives 30.5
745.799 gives 32.4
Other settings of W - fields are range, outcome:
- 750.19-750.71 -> 29.3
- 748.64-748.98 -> 28.5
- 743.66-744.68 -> 29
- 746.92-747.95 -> 27.3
